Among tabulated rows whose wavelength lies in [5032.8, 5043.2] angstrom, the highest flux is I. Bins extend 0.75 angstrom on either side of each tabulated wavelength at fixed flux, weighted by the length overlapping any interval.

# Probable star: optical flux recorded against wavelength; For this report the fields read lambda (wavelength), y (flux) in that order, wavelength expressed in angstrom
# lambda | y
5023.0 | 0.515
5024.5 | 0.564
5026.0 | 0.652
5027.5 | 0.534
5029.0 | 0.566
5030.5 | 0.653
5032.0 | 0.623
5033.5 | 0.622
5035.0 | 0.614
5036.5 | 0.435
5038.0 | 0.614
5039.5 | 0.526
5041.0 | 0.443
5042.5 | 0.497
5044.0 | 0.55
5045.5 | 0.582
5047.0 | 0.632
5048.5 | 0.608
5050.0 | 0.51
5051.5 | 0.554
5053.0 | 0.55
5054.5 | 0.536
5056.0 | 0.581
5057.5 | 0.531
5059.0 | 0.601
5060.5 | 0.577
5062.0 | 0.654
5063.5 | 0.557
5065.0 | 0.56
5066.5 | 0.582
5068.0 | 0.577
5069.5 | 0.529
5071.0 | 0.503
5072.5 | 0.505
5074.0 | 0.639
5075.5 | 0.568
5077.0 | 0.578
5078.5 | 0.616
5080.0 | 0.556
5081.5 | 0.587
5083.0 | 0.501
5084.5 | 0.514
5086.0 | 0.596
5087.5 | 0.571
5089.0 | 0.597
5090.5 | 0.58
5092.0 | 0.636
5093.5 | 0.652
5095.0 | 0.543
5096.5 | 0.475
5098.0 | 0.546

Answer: 0.622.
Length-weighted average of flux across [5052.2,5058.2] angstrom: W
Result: 0.55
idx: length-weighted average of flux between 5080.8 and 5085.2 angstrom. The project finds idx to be 0.534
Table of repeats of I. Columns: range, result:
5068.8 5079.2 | 0.639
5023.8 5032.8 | 0.653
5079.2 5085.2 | 0.587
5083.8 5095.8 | 0.652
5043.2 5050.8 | 0.632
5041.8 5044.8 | 0.55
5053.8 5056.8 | 0.581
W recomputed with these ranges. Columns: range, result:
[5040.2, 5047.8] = 0.541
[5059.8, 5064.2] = 0.597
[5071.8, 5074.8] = 0.573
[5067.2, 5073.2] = 0.529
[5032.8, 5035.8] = 0.615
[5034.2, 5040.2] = 0.548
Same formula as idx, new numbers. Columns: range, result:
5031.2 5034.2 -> 0.623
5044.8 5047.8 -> 0.607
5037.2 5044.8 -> 0.526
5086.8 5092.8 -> 0.597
